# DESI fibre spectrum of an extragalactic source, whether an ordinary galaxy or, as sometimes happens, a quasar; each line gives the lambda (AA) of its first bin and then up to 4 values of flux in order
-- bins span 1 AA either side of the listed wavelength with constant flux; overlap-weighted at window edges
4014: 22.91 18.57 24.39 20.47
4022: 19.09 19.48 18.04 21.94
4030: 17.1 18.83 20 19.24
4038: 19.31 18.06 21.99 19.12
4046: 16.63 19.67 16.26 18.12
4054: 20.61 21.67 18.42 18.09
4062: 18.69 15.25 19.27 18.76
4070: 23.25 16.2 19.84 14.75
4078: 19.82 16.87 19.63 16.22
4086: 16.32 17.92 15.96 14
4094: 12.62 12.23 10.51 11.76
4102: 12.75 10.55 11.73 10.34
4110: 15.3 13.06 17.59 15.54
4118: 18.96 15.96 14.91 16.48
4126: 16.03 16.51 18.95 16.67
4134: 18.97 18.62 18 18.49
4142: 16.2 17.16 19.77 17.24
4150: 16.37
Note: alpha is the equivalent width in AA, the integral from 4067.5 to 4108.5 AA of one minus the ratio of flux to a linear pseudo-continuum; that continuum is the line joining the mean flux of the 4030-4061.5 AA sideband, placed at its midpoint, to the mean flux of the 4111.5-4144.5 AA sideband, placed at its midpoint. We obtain 6.1 AA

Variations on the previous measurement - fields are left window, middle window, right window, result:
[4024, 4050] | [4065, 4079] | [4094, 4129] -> -1.8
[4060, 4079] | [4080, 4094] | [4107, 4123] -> 0.7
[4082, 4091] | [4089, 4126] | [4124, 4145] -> 7.0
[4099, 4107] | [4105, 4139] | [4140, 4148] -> -3.7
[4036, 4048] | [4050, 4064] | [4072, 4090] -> -0.2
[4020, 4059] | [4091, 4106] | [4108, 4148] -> 4.8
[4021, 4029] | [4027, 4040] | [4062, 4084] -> 0.1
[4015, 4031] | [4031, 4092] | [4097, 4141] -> -1.2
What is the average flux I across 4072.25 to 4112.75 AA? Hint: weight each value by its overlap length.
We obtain 14.6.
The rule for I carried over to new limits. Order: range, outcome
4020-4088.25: 18.7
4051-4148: 16.6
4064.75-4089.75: 18.1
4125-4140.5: 17.8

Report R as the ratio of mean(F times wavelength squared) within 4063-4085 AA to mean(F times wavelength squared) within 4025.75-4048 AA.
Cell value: 0.97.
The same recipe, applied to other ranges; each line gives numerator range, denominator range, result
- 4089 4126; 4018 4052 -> 0.75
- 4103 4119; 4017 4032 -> 0.74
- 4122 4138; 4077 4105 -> 1.20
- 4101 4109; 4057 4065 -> 0.66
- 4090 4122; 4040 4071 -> 0.74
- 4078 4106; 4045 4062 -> 0.79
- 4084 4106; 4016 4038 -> 0.71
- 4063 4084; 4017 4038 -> 0.94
